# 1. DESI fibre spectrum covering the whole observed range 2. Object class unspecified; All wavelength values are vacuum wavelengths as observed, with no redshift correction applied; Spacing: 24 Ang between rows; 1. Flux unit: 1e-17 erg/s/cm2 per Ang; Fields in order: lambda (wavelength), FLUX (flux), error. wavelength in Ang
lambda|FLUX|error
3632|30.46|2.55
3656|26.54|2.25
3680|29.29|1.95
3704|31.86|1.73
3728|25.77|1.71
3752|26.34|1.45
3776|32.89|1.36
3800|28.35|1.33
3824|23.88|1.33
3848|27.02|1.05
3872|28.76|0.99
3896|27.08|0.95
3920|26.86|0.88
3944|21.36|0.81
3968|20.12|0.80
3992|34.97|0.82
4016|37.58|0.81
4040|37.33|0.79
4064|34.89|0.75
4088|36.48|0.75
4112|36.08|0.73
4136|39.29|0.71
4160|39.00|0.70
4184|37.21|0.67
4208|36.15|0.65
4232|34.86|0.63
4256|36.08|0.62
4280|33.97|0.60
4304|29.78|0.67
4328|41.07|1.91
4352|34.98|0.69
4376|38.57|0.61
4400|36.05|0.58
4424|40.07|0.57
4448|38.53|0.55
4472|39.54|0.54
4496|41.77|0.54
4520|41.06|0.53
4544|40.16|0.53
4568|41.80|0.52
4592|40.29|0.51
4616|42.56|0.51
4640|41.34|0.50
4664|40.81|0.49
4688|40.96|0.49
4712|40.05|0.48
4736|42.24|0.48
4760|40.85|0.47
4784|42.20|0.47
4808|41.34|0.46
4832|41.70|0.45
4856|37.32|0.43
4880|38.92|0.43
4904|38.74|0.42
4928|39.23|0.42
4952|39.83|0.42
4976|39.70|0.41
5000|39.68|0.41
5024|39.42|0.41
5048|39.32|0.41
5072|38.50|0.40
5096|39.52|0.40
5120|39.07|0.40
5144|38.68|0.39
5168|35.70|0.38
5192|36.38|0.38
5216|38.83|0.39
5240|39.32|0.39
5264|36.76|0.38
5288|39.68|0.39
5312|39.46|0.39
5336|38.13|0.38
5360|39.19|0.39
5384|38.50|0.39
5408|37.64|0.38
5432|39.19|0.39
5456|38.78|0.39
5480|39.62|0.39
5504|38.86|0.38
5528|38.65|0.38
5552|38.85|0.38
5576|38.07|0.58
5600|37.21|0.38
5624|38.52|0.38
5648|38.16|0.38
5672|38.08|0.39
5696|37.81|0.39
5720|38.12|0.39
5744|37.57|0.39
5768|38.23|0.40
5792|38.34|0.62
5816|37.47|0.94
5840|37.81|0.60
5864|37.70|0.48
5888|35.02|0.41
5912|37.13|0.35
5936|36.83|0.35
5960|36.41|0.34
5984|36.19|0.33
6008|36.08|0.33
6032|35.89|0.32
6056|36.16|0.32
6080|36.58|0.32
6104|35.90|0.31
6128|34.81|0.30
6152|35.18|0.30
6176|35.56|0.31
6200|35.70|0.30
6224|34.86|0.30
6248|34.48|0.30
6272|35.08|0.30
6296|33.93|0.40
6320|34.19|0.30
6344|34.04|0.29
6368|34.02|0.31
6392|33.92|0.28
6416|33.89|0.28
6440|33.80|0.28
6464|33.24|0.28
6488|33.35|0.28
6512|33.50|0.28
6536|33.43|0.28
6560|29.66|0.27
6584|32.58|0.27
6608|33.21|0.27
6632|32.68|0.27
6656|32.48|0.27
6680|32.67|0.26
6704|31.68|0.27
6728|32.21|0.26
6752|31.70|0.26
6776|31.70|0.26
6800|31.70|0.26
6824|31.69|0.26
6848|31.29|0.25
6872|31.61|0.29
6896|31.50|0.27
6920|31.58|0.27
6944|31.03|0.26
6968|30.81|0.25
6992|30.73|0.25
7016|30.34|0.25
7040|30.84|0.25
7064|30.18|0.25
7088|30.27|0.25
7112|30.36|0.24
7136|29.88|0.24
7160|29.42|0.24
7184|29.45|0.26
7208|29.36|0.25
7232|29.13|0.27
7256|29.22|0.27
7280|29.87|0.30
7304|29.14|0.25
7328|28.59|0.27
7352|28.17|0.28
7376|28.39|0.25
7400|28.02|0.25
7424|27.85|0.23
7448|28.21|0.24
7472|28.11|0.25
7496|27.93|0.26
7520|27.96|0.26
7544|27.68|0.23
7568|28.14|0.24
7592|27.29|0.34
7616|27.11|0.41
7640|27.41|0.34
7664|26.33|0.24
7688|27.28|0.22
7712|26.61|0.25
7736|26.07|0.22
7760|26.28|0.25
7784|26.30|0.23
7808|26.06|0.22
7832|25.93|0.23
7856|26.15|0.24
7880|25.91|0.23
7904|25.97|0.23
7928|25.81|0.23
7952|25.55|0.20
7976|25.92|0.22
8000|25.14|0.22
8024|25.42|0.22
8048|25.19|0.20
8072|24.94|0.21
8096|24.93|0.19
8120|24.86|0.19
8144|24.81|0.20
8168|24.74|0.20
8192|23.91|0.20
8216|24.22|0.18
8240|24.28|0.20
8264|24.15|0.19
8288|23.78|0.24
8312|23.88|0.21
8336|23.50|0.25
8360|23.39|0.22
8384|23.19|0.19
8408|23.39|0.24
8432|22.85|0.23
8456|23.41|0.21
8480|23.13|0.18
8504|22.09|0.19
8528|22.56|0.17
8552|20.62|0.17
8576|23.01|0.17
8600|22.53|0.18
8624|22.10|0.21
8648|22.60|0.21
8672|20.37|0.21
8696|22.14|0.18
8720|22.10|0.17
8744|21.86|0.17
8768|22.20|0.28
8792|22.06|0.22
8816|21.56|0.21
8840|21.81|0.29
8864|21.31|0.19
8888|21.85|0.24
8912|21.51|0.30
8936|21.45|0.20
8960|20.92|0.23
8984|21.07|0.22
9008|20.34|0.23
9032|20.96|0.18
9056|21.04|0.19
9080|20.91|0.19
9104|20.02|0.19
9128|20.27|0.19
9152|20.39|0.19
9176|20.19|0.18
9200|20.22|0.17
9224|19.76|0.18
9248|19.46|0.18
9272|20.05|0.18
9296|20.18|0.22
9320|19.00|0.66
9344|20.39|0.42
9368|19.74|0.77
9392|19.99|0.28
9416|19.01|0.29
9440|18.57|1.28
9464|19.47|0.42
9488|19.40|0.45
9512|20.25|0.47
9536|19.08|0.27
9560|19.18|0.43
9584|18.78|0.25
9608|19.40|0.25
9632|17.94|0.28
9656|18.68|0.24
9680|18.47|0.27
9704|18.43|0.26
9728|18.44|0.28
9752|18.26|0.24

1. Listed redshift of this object 0.00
